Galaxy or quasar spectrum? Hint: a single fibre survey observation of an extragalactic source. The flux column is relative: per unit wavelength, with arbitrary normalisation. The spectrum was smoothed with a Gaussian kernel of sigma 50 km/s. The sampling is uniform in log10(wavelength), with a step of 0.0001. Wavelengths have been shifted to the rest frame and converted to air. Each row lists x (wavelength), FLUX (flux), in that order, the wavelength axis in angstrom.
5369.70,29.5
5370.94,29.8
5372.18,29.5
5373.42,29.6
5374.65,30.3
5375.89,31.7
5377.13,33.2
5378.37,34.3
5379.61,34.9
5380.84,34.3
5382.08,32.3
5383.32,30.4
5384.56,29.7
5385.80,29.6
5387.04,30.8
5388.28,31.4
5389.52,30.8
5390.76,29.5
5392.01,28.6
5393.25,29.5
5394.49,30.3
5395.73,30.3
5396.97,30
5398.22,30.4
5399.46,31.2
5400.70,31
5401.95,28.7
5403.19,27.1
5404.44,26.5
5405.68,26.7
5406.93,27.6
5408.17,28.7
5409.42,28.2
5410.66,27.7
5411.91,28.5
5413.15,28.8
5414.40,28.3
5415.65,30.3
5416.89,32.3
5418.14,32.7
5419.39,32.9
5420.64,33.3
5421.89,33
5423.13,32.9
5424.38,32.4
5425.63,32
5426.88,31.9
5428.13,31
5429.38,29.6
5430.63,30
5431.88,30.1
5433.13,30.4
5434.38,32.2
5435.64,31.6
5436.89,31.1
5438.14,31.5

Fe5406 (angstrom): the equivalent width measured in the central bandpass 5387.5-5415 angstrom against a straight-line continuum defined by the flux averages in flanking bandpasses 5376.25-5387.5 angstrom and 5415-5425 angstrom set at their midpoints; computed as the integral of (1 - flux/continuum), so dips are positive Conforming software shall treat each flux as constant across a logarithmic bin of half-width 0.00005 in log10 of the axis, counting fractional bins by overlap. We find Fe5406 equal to 2.8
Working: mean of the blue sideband 32.2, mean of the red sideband 32.5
